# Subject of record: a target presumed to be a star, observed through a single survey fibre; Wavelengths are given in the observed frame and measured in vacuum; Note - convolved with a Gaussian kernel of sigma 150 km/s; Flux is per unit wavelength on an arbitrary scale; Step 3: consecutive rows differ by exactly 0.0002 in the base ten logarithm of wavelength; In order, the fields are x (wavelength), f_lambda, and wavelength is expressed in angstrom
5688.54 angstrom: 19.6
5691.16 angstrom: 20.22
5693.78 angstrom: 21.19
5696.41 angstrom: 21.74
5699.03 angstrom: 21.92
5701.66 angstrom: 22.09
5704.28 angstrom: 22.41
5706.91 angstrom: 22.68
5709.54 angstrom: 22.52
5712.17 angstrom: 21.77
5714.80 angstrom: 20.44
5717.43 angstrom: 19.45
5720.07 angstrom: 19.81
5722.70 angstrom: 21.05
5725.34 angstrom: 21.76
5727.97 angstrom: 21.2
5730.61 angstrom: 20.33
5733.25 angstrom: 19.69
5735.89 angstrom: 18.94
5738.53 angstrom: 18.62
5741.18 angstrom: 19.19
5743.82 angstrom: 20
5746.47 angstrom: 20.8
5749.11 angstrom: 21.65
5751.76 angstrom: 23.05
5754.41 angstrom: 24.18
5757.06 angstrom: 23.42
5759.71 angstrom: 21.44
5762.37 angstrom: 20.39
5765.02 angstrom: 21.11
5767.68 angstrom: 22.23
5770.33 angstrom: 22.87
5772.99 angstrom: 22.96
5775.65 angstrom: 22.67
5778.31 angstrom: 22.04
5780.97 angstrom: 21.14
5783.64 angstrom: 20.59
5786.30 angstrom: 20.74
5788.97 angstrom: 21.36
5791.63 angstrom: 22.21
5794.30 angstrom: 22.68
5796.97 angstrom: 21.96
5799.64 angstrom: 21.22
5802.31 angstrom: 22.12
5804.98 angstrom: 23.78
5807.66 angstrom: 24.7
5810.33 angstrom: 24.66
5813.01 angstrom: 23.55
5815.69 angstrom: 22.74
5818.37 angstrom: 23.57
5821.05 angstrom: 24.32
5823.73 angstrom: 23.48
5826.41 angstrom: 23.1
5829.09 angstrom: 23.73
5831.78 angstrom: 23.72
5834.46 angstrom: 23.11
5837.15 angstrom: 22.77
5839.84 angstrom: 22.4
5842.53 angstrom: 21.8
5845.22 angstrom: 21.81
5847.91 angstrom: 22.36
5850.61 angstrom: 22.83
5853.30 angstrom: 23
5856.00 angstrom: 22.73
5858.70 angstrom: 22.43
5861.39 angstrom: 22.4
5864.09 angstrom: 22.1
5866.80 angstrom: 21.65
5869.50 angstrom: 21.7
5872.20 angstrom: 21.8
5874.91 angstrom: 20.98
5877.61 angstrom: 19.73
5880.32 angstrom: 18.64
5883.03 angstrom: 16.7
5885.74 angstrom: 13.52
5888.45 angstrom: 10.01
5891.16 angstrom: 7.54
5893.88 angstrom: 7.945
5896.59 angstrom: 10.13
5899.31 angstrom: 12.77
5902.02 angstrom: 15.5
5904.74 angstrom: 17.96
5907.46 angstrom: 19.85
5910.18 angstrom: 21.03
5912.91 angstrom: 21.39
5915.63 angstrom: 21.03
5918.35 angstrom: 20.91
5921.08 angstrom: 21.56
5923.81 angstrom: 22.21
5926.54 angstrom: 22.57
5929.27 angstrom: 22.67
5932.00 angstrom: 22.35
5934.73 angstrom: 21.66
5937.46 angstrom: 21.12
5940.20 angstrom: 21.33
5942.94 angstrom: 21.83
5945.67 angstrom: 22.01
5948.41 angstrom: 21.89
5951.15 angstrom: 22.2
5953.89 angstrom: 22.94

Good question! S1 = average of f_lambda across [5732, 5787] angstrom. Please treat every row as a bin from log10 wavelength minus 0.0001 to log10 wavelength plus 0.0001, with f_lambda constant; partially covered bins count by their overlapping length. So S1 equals 21.3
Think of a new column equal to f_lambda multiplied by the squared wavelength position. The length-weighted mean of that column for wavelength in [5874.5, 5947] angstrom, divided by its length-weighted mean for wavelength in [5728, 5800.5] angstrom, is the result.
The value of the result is 0.90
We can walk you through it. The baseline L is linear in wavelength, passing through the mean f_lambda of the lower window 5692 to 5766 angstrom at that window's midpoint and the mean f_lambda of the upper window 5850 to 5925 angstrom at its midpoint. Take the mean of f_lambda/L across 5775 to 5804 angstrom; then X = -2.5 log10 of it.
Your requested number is -0.08 mag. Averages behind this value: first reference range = 21.2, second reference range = 18.5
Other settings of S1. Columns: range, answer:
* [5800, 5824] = 23.6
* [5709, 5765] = 20.9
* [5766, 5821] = 22.5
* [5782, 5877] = 22.5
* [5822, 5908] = 19.4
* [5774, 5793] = 21.6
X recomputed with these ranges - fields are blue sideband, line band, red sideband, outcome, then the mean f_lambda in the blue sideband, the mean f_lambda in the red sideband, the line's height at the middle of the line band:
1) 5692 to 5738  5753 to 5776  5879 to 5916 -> -0.15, 21.1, 15.1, 19.5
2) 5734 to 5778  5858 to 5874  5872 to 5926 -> -0.21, 21.5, 17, 18.1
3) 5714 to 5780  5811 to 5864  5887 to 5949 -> -0.16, 21.2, 18.5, 19.8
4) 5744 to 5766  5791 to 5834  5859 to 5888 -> -0.12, 21.9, 19.7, 20.8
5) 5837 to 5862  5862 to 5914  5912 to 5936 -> 0.29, 22.4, 21.8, 22.1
